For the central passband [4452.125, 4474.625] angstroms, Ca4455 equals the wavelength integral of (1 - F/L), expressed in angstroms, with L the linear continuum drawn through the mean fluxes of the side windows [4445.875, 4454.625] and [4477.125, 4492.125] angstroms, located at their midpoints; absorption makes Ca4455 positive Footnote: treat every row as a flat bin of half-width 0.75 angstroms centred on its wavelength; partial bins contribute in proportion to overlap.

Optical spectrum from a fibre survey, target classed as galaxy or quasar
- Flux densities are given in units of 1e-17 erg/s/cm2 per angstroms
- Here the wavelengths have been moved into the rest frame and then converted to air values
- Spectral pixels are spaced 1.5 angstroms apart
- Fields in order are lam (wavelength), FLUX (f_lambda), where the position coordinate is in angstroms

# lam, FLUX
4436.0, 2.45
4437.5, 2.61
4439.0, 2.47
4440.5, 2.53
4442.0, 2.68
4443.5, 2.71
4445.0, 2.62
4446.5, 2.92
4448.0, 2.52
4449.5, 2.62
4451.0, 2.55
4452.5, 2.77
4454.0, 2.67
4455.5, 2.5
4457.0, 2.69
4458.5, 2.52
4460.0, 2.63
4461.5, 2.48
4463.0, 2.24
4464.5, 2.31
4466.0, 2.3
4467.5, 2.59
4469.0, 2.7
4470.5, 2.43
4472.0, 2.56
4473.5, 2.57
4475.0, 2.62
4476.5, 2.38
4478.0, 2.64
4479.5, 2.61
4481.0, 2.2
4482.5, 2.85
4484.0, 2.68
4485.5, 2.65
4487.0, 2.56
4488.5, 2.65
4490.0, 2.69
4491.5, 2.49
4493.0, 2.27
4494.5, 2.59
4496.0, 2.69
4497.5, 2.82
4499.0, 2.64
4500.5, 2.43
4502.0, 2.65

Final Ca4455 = 1.0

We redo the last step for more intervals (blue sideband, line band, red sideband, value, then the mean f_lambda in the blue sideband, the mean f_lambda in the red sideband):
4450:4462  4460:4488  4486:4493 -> 0.63 angstroms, 2.6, 2.56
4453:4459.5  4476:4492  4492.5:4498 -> 0.08 angstroms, 2.6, 2.6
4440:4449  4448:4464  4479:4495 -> 0.48 angstroms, 2.67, 2.57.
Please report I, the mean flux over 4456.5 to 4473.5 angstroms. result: 2.5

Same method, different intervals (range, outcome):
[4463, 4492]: 2.54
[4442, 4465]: 2.59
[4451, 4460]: 2.62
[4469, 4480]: 2.55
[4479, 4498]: 2.59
